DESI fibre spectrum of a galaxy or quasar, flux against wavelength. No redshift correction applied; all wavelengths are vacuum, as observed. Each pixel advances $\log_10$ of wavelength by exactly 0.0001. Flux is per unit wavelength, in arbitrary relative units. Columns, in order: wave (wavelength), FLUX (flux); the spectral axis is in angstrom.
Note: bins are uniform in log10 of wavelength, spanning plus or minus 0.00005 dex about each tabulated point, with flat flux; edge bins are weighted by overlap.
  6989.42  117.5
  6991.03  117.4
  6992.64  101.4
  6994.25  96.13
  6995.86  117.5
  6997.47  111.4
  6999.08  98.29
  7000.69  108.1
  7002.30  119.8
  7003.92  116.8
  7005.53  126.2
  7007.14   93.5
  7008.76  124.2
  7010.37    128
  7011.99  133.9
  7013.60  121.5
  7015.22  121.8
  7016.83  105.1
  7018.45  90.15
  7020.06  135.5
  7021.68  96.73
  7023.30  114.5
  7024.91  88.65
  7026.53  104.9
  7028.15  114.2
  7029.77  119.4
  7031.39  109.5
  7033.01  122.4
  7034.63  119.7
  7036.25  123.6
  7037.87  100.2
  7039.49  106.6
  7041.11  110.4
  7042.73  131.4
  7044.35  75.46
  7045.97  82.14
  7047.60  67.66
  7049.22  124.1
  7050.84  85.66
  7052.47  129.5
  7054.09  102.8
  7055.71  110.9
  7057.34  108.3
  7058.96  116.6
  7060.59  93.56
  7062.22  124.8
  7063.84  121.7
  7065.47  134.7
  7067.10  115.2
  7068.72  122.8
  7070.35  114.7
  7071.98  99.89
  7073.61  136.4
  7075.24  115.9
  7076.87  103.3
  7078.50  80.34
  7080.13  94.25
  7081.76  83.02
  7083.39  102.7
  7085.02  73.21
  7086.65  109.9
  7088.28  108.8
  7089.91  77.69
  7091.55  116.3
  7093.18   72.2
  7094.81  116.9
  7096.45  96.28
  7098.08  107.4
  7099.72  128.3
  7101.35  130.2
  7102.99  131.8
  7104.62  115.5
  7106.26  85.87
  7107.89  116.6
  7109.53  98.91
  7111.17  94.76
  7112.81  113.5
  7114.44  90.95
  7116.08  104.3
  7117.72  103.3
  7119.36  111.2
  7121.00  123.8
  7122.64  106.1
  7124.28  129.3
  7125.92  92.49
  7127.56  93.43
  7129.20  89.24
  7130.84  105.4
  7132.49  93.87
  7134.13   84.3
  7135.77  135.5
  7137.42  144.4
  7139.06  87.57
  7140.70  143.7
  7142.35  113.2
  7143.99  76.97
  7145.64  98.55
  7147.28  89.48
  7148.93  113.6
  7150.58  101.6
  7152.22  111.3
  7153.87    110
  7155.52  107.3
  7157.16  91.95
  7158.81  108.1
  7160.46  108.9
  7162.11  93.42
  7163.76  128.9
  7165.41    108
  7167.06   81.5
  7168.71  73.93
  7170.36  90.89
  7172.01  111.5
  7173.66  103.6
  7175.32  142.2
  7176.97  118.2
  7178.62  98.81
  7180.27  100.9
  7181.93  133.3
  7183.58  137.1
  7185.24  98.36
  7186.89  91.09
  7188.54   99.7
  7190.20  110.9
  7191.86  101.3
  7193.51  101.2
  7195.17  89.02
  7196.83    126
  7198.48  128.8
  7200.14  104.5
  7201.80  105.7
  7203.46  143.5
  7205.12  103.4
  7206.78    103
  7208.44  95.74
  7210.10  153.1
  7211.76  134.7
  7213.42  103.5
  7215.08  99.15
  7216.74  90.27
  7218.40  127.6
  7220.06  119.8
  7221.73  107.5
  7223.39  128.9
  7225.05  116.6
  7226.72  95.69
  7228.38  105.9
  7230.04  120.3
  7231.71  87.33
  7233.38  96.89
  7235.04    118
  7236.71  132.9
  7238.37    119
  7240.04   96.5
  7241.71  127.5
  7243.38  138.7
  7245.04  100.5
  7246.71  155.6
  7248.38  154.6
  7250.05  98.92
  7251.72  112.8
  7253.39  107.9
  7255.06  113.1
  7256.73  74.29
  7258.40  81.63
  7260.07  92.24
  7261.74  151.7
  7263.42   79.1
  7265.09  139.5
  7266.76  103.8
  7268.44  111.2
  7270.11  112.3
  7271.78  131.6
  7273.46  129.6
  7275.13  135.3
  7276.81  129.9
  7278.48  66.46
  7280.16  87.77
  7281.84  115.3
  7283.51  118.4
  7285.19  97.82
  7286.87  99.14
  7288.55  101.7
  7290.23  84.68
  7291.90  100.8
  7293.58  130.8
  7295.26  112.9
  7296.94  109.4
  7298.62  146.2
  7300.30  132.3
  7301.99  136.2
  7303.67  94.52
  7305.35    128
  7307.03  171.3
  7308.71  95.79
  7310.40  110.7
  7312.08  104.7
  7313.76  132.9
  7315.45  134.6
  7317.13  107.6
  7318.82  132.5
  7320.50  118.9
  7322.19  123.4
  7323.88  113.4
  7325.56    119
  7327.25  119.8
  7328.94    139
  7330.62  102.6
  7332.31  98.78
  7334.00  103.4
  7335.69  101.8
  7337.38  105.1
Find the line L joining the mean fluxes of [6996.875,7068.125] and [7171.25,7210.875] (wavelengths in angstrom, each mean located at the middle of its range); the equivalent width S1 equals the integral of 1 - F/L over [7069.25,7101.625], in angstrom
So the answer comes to 2.5 angstrom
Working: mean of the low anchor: 111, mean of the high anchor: 112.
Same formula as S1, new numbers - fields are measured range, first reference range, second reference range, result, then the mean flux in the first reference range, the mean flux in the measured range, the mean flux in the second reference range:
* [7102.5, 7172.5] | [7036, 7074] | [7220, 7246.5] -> 4.2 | 109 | 105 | 114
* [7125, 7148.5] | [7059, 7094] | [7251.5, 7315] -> 0.8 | 105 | 104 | 113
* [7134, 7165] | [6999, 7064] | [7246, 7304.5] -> 0.9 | 110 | 108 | 113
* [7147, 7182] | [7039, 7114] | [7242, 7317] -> 1.5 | 106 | 105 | 115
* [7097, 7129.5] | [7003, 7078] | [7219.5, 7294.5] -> 0.9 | 112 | 109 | 112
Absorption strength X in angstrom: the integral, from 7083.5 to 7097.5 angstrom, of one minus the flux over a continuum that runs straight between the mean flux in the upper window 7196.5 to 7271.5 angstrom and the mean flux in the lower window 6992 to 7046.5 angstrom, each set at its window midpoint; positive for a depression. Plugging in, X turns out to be 1.9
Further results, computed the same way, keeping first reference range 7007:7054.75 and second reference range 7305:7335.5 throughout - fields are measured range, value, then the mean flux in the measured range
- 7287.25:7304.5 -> 0.6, 115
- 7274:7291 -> 2.0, 104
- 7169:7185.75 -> 0.3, 112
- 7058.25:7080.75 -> -0.3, 113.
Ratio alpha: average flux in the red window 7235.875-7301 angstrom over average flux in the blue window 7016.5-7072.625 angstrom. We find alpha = 1.04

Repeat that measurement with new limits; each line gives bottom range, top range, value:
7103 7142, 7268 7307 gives 1.07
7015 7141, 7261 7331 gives 1.09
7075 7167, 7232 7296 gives 1.07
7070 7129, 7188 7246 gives 1.07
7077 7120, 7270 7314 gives 1.12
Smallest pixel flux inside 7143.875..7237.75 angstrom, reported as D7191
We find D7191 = 73.93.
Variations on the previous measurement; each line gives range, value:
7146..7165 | 89.48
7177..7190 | 91.09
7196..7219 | 90.27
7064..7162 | 72.2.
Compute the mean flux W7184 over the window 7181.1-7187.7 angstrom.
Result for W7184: 115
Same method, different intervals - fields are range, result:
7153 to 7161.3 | 105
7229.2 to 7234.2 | 101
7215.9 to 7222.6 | 111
